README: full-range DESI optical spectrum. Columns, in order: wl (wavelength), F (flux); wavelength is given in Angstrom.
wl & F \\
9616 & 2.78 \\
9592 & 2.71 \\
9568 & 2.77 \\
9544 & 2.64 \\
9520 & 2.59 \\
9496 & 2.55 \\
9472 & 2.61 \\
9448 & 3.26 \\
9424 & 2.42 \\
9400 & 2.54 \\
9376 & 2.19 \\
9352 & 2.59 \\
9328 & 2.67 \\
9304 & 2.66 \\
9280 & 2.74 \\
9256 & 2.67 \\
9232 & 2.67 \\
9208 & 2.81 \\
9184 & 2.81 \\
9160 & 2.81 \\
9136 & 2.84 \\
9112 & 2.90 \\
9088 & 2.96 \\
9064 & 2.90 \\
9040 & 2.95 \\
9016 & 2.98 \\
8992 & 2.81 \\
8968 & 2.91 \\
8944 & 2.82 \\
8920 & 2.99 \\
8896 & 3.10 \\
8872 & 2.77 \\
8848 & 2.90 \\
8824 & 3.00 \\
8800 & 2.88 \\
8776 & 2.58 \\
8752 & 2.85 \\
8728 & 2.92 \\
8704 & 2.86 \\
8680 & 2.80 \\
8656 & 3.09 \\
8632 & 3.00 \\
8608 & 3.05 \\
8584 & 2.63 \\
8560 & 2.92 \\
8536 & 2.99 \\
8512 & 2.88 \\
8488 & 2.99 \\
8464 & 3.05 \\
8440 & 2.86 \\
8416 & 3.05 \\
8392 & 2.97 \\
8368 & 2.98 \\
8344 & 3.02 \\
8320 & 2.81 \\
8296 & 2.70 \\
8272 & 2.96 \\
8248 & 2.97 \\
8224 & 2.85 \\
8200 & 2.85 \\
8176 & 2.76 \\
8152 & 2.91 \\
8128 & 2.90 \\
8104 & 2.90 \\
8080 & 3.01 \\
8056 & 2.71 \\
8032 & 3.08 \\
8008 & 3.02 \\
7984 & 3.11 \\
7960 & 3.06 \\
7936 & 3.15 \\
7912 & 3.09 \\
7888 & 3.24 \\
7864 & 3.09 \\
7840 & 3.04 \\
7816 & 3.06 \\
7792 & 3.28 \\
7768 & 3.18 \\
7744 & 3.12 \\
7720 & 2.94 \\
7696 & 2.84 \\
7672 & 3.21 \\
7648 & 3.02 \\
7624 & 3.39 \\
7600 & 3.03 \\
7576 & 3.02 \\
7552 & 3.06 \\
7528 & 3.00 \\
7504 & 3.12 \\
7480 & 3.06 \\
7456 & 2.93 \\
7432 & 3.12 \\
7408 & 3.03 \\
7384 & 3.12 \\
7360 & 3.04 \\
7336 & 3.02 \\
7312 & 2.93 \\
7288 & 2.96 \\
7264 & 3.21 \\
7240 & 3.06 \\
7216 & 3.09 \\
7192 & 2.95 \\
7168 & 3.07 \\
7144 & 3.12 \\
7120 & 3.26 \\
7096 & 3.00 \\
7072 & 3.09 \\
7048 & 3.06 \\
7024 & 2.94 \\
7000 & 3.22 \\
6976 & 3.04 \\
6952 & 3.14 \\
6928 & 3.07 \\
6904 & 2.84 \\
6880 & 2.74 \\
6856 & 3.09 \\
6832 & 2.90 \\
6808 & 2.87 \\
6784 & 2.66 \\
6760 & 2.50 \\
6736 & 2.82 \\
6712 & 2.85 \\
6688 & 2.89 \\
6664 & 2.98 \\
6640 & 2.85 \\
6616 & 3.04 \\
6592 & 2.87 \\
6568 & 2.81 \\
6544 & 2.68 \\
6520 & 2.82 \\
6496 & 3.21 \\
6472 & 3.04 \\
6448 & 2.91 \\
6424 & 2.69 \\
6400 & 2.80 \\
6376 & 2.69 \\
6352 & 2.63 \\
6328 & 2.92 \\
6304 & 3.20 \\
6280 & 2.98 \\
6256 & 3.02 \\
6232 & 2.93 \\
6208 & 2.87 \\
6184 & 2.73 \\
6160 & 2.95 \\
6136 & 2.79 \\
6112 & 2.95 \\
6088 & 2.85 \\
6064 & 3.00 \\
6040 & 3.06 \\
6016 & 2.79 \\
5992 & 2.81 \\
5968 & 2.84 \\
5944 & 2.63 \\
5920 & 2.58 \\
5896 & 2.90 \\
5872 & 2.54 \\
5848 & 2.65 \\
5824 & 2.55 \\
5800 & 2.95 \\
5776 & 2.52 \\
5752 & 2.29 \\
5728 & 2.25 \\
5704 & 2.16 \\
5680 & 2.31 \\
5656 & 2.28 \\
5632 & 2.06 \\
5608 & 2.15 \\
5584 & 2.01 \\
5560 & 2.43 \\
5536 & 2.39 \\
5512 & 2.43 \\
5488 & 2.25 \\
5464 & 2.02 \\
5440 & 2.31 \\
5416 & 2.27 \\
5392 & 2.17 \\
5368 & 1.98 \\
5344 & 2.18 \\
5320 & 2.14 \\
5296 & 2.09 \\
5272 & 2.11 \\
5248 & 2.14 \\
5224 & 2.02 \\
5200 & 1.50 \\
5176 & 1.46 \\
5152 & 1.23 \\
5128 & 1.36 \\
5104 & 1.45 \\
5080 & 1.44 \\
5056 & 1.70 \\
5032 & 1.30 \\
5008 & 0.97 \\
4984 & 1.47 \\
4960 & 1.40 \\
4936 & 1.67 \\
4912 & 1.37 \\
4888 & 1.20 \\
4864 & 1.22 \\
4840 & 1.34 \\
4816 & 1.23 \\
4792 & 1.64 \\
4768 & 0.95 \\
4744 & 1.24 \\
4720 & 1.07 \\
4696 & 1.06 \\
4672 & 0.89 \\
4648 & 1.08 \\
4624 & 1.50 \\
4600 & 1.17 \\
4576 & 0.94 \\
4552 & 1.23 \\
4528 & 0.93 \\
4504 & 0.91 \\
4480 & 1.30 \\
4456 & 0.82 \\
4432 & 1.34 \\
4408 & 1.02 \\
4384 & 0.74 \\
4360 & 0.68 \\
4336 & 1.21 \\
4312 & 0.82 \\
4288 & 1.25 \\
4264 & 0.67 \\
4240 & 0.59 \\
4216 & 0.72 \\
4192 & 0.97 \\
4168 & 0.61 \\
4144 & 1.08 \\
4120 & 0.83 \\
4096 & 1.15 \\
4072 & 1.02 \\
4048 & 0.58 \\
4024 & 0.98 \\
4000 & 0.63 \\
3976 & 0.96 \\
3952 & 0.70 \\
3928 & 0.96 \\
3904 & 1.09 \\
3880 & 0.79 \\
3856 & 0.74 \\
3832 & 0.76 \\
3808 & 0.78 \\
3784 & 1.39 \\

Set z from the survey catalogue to 0.31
